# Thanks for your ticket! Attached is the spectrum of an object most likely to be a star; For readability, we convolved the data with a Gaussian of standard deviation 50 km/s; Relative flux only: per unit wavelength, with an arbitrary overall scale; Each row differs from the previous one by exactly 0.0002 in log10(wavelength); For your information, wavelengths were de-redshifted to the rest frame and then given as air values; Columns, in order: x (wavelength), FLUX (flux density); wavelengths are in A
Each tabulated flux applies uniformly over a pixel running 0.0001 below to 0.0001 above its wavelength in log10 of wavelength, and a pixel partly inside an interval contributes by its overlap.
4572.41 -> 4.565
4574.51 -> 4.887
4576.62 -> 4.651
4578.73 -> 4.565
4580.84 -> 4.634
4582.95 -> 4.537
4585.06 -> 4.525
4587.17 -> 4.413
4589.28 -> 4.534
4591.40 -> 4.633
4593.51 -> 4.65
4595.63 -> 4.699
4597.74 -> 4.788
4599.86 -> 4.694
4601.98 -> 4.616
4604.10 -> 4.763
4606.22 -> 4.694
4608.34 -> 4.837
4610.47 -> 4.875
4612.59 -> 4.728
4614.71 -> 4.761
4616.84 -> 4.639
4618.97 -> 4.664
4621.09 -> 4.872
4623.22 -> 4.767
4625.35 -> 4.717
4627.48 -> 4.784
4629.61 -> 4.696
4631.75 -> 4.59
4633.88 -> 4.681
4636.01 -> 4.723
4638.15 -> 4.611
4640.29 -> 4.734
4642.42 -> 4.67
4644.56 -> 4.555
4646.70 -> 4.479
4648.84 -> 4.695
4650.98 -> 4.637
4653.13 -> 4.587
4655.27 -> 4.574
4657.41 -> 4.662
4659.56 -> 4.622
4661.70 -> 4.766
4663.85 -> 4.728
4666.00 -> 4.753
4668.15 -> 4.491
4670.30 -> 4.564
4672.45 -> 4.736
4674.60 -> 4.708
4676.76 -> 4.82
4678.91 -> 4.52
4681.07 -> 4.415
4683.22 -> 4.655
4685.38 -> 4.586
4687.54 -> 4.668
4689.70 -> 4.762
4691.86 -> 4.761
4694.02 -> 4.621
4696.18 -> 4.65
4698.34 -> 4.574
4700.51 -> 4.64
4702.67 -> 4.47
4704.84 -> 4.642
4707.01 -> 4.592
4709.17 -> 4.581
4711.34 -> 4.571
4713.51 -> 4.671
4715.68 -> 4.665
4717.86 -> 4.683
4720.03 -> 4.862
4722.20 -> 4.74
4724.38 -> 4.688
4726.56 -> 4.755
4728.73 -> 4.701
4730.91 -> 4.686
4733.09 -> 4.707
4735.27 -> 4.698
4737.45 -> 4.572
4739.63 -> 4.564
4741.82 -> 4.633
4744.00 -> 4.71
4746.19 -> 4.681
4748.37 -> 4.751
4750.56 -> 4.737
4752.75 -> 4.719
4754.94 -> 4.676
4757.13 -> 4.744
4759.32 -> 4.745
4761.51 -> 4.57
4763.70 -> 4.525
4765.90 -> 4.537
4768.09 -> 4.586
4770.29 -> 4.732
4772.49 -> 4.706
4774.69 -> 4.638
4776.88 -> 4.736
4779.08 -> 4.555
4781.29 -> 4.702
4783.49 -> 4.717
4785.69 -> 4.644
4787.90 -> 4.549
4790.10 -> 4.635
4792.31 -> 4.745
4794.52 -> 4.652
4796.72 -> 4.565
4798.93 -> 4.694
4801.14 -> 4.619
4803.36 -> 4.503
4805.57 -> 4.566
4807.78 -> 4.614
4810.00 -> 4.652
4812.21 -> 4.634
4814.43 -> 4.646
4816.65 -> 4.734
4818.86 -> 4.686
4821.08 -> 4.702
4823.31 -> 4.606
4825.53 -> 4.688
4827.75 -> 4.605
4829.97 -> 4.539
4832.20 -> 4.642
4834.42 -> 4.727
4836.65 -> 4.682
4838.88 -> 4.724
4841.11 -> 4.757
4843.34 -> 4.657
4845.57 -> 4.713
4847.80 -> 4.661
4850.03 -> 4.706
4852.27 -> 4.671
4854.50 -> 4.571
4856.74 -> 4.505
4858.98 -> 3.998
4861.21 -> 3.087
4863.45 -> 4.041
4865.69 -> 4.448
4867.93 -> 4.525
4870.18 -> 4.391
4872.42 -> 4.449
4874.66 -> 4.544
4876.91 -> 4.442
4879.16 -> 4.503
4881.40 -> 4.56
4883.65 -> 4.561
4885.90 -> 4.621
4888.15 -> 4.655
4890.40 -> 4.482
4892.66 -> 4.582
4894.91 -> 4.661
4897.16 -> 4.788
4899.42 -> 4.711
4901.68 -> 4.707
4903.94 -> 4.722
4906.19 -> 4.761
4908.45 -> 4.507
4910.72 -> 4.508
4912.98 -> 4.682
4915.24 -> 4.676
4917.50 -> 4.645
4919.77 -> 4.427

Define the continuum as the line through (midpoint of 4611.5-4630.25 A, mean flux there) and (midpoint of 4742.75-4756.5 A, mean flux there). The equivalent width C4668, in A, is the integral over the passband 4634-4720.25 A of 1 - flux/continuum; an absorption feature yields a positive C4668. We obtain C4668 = 1.6 A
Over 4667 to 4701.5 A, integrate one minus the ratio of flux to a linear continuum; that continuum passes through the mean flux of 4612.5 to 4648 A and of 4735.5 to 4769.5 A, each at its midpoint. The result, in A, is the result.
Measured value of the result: 0.3 A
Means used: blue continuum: 4.69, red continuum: 4.65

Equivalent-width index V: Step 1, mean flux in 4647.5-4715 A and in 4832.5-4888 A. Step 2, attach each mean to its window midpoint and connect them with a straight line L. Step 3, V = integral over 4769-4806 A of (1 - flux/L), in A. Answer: -0.8 A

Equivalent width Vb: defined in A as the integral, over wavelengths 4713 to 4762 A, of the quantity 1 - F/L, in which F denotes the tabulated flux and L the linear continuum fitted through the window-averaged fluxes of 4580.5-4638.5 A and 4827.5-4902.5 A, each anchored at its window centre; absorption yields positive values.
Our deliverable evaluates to -1.0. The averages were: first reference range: 4.68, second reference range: 4.53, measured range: 4.7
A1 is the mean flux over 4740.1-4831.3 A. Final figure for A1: 4.65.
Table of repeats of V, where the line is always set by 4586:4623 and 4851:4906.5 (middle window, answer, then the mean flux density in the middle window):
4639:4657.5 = 0.2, 4.62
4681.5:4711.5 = 0.0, 4.62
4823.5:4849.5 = -0.9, 4.67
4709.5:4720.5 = -0.2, 4.67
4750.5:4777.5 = -0.5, 4.66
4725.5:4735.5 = -0.2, 4.71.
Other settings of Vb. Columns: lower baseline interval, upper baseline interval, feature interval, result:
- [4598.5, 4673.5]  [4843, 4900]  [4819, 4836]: -0.49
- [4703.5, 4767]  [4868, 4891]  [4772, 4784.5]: -0.13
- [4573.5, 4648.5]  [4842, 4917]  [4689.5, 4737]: -0.51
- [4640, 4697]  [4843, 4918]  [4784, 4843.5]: -1.15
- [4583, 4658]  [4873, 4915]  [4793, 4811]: 0.08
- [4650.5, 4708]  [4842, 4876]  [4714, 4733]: -0.59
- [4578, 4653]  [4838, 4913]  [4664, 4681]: -0.03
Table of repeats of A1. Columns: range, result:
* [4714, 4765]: 4.69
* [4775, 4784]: 4.67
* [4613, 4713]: 4.65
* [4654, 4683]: 4.64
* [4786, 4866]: 4.56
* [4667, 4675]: 4.62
